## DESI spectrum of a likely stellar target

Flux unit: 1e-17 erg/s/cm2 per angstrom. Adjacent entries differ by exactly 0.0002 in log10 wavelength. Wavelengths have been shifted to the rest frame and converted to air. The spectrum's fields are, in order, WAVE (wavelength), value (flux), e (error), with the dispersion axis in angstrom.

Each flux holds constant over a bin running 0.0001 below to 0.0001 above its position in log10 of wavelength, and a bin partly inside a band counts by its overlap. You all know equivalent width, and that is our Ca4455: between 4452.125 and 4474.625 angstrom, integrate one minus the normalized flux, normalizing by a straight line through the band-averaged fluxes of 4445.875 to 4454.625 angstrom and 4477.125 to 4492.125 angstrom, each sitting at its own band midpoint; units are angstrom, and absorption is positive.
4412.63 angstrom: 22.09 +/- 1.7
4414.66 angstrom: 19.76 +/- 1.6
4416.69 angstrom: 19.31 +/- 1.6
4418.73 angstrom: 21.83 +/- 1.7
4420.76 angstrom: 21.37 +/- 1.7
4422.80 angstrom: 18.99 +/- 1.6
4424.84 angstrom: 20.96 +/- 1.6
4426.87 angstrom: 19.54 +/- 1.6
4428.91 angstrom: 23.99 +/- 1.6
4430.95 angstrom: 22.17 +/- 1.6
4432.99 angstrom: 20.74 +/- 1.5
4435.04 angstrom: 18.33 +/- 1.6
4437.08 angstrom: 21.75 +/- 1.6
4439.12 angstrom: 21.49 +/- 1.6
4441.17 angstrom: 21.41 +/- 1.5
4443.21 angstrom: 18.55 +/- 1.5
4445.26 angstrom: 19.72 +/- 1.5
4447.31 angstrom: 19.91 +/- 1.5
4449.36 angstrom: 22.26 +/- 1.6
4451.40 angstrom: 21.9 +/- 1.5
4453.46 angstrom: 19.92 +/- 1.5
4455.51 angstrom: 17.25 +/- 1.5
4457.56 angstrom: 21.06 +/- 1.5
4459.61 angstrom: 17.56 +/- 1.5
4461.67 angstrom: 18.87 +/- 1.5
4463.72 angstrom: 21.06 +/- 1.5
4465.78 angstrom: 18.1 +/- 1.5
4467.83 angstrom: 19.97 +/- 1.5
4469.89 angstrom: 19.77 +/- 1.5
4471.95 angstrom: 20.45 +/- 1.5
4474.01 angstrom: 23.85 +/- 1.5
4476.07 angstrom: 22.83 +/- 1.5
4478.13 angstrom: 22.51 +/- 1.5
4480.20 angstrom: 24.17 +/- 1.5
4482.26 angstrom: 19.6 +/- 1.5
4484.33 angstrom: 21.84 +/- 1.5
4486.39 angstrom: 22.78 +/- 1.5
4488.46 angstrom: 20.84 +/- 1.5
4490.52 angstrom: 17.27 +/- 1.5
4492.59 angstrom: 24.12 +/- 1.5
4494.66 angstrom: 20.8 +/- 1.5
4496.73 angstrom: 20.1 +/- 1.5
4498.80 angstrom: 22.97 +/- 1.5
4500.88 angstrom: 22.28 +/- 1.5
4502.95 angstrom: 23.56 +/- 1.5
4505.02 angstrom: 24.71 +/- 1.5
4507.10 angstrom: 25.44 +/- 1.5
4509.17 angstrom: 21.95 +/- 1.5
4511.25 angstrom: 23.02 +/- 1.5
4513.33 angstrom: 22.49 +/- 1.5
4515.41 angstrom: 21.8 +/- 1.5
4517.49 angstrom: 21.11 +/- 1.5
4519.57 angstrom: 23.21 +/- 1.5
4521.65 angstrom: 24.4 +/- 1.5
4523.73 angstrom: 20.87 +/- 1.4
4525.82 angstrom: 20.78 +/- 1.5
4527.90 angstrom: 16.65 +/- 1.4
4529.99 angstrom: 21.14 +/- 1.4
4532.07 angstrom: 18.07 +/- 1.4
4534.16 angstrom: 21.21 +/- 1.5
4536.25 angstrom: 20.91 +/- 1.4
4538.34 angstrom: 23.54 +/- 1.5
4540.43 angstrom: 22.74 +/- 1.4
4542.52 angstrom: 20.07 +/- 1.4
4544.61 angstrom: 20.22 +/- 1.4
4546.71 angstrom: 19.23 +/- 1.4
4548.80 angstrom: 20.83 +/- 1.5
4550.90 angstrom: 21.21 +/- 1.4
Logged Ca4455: 1.4 angstrom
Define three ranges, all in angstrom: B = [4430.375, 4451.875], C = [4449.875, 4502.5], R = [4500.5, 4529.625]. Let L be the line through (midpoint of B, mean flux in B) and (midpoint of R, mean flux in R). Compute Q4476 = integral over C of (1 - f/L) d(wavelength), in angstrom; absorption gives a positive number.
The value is 1.30 angstrom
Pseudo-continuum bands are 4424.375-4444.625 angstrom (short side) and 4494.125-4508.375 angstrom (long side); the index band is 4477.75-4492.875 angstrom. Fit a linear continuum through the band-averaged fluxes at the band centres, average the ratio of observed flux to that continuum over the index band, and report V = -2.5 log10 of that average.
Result 0.05 mag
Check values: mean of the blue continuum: 20.9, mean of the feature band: 21.5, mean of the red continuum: 22.9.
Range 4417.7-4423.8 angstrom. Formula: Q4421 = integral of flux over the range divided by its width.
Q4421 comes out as 20.7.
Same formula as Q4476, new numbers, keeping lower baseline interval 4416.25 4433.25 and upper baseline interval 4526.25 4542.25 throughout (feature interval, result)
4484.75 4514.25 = -2.2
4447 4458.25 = 0.3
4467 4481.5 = -0.7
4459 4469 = 0.8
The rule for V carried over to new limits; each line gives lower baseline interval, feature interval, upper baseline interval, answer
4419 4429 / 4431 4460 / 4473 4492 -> 0.046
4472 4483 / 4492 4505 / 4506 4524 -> 0.010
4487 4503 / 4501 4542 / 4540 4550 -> -0.053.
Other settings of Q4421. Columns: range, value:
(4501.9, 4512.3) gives 23.7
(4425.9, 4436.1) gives 21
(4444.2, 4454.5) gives 20.7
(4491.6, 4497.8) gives 21.7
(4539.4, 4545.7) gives 21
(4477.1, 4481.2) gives 23.3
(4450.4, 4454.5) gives 20.8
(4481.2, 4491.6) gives 20.5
